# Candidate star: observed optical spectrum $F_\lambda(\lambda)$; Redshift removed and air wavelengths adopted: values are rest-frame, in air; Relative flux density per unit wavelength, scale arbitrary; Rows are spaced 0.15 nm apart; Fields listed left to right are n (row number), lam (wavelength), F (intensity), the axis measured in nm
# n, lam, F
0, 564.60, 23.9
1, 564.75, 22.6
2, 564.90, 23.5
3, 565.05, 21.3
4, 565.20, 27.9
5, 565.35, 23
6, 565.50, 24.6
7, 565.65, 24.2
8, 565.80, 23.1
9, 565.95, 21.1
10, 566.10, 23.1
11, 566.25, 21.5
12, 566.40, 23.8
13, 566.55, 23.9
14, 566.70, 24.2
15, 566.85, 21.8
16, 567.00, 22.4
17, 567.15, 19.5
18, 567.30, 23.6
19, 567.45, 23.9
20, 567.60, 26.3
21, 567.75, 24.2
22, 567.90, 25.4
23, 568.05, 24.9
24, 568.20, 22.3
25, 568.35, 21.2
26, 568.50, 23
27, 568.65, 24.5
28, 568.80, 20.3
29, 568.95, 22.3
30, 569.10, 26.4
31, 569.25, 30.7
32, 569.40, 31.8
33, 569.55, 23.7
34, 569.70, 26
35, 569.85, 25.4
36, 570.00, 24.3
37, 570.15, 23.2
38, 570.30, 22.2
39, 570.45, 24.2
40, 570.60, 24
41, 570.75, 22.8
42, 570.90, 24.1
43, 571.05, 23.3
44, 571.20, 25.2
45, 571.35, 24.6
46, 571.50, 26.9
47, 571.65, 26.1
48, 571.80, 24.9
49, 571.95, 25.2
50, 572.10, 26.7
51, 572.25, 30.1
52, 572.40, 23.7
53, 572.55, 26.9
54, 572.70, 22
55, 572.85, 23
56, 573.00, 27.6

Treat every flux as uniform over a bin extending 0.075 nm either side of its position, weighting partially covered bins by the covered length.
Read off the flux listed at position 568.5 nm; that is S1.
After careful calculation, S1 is 23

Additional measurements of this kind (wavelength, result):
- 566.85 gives 21.8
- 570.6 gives 24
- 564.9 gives 23.5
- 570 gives 24.3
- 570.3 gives 22.2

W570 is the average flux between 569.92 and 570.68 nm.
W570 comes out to 23.6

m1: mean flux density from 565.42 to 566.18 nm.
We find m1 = 23.2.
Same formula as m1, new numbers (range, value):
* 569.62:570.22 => 24.7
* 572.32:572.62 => 25.4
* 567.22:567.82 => 24.5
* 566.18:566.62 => 23.1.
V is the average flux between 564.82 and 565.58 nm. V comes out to 24.1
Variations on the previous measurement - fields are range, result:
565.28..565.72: 23.9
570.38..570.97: 23.8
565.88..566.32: 21.9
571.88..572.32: 27.3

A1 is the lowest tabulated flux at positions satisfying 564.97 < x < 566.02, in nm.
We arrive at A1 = 21.1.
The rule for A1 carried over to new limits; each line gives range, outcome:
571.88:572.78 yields 22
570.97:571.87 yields 23.3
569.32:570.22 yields 23.2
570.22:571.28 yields 22.2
